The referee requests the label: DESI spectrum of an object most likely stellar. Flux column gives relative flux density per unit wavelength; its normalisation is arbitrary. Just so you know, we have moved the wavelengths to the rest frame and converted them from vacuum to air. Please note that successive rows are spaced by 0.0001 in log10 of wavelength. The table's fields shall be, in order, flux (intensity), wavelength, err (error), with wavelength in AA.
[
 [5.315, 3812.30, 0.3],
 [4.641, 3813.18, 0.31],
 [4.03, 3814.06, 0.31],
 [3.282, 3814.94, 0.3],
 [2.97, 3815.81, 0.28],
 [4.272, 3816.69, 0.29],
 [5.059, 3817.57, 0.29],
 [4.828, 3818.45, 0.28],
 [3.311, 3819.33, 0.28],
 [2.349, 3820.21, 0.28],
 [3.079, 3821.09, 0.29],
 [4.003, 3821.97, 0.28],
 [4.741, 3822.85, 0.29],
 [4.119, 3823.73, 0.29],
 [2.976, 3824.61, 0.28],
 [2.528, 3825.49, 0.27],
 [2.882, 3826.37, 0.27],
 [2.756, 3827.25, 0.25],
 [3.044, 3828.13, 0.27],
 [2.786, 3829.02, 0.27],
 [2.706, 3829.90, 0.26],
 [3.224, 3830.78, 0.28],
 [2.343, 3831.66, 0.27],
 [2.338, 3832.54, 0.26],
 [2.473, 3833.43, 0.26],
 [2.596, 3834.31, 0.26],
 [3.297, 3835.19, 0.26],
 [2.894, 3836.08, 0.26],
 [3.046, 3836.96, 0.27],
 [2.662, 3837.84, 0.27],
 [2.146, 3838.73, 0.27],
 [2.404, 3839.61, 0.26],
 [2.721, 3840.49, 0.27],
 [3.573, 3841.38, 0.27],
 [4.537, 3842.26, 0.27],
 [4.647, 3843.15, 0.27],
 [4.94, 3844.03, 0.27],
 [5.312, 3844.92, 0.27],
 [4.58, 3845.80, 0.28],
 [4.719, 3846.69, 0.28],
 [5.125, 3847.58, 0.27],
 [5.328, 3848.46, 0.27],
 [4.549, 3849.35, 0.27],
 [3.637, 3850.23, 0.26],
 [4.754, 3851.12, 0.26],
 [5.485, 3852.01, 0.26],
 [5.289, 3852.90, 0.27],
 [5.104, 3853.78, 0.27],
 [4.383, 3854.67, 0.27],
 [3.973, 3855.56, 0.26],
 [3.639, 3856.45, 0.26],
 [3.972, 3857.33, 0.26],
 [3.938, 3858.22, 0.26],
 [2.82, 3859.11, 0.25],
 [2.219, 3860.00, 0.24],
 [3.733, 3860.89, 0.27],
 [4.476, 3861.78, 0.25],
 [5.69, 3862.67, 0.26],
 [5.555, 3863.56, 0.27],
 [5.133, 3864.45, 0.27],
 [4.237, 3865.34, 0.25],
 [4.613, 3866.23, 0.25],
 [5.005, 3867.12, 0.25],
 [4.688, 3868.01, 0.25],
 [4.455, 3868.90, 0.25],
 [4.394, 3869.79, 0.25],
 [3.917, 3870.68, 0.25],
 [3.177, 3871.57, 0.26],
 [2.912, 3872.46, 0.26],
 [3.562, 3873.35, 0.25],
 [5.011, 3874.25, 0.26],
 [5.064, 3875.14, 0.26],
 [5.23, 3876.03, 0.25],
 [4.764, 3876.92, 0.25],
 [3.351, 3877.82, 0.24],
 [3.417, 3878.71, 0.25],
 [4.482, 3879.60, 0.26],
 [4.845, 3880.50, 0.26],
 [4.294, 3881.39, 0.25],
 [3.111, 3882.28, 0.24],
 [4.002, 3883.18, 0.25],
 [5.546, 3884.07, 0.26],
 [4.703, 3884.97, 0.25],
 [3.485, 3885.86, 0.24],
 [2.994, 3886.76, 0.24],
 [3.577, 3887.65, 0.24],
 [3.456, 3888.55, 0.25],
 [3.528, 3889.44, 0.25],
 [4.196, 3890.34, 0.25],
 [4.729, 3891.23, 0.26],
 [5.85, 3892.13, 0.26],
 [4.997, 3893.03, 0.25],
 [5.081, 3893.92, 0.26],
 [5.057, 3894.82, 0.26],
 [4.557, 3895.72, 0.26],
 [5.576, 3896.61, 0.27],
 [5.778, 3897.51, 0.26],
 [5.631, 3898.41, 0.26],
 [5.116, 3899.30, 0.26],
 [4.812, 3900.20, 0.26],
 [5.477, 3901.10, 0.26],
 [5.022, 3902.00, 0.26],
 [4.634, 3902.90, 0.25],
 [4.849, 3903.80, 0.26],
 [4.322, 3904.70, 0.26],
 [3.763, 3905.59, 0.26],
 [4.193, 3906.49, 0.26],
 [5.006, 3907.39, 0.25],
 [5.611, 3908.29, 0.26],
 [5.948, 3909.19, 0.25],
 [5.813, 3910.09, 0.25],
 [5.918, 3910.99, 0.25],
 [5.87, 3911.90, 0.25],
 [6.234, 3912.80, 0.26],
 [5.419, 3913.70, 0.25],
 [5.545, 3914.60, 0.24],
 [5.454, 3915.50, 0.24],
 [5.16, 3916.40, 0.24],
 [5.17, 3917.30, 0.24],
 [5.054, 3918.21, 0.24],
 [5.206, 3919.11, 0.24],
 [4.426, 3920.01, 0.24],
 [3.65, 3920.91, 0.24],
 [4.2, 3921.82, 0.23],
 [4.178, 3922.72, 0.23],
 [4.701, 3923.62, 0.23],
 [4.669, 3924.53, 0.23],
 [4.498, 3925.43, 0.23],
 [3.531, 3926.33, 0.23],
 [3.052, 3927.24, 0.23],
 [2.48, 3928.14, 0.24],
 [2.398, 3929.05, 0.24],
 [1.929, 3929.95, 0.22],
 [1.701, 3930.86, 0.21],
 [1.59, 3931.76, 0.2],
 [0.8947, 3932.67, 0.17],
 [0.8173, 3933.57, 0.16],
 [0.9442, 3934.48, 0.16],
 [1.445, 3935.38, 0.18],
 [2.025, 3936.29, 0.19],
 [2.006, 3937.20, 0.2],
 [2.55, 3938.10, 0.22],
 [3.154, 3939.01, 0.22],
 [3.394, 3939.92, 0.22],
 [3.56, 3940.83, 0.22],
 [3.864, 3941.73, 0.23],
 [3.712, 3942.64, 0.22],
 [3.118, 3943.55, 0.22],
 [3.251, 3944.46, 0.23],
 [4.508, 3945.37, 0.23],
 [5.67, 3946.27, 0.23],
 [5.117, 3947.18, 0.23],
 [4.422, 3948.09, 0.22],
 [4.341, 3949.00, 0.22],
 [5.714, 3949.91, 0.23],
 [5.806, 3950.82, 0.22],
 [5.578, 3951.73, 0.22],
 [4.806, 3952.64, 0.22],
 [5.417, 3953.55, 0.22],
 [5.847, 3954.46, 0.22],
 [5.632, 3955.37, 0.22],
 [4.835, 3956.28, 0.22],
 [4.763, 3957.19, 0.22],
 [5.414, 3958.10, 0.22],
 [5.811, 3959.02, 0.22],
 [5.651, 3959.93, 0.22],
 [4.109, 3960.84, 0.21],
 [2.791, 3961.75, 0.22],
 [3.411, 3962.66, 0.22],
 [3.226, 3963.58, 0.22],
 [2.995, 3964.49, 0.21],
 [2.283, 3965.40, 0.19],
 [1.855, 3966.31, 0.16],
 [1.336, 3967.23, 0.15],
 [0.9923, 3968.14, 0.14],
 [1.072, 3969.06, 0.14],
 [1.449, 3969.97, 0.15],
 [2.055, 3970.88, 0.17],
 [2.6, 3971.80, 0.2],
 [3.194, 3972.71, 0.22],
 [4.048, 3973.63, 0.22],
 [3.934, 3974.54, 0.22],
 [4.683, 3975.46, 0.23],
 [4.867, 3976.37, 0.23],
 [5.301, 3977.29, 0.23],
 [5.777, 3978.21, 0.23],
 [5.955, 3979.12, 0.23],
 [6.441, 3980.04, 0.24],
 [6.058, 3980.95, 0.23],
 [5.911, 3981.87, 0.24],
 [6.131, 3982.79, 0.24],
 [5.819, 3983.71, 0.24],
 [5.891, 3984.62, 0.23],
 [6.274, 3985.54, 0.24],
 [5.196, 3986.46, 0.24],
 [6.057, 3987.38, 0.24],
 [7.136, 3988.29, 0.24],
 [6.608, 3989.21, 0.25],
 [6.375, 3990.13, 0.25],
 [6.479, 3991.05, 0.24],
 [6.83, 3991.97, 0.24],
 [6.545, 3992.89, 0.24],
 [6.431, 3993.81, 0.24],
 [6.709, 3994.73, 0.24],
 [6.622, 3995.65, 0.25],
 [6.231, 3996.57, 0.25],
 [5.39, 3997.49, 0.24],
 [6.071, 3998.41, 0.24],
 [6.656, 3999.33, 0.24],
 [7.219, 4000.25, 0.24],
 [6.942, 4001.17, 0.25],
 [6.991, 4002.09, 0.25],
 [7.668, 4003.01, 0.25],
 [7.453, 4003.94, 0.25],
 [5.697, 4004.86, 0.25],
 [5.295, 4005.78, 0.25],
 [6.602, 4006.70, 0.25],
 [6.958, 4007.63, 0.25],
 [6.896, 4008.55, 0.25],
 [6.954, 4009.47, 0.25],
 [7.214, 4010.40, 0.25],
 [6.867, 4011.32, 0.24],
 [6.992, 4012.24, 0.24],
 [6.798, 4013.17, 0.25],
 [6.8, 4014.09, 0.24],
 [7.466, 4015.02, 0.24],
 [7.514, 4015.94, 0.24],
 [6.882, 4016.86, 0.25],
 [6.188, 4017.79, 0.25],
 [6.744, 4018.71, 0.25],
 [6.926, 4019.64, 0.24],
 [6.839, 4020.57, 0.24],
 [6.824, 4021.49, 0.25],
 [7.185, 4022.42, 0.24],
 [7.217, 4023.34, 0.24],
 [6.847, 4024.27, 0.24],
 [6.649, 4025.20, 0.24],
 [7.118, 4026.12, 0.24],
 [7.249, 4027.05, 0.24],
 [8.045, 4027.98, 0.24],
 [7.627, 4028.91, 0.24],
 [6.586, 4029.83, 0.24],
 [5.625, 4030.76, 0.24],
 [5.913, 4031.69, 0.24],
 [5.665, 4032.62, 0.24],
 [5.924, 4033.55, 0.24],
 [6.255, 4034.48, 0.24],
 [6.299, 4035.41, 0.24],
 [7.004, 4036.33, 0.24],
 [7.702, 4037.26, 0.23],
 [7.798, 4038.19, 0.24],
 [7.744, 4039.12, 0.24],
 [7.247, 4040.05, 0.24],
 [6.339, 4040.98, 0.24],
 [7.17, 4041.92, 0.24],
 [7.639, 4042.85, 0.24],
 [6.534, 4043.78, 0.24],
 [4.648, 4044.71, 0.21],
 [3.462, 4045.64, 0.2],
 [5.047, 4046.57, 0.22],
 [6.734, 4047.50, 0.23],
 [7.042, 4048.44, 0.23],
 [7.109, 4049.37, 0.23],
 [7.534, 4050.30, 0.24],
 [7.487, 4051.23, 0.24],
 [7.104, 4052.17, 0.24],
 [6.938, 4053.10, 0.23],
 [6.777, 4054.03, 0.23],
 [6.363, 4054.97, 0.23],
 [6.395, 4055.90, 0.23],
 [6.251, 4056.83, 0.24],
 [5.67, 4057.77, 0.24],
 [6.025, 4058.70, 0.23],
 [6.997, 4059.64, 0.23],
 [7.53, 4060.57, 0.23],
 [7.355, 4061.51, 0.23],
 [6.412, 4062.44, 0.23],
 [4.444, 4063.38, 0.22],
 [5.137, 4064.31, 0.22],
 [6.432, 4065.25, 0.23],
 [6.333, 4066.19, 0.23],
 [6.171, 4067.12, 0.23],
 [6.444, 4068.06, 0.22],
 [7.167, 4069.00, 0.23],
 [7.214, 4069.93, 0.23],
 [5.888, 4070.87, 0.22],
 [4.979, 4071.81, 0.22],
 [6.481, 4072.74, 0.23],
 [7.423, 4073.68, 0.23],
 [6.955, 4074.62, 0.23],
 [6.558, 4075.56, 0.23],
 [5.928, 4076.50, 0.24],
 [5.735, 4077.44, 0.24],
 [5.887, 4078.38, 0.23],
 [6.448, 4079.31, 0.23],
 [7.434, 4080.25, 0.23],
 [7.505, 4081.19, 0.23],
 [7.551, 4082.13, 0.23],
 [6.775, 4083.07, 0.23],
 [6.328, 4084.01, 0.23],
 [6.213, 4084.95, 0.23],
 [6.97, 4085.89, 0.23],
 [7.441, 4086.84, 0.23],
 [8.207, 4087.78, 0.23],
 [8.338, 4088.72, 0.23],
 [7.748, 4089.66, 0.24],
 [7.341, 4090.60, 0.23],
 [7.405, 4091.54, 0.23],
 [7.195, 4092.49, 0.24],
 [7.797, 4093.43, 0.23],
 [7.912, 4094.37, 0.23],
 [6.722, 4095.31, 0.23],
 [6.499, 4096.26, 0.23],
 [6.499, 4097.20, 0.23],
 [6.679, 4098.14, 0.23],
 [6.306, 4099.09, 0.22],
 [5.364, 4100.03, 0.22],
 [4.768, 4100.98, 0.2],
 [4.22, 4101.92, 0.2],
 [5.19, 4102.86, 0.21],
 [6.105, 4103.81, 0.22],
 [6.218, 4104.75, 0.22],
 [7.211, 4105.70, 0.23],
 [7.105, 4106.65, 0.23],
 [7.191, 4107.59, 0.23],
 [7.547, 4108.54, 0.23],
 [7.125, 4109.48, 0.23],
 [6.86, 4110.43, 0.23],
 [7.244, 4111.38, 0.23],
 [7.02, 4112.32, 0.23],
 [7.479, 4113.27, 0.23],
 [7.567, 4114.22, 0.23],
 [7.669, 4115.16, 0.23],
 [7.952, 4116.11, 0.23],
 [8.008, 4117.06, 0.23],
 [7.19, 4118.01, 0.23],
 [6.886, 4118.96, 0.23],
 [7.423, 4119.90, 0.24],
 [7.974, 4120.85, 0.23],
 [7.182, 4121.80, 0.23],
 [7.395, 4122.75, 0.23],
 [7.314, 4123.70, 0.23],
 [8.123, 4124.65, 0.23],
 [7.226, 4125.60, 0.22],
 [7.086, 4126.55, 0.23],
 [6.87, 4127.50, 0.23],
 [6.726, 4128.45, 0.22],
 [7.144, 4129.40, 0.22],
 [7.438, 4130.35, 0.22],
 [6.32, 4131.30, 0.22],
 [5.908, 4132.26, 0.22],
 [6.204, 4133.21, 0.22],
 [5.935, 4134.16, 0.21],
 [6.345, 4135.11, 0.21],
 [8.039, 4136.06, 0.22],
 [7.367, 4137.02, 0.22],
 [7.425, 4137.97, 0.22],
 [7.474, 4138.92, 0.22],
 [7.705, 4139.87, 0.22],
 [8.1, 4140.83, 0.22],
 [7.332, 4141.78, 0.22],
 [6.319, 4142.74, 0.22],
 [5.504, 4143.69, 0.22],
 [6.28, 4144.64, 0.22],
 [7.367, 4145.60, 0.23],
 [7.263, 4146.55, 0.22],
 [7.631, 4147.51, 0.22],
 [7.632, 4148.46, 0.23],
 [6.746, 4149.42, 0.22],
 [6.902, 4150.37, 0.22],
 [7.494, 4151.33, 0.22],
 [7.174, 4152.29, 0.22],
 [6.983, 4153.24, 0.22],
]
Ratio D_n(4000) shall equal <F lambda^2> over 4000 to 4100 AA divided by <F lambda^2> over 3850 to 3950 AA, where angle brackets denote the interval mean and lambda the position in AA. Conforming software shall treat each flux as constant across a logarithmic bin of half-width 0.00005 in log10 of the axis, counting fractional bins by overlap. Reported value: 1.73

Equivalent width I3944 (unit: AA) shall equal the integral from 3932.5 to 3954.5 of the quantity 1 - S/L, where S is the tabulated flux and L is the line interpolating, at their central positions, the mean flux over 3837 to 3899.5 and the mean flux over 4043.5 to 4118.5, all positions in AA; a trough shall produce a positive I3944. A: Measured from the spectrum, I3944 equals 6.4 AA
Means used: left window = 4.32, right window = 6.66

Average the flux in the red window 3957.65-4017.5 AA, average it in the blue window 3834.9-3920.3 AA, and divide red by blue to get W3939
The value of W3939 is 1.21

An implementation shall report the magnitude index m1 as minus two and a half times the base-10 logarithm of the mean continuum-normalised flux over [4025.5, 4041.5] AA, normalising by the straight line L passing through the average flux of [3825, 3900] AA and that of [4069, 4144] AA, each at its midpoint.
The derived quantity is -0.13 mag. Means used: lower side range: 4.08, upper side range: 6.92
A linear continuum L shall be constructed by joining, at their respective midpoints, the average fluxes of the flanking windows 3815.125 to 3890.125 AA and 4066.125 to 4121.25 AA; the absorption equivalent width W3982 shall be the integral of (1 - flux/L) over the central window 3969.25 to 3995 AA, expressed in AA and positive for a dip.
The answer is 0.8 AA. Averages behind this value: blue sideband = 3.9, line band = 5.33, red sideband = 6.85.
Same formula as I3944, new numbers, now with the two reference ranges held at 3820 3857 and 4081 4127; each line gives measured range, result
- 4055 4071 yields 0.4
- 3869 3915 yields -3.2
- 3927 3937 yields 6.4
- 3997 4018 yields -3.4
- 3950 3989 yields 6.0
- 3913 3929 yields 0.8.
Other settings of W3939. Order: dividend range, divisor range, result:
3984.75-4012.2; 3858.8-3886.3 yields 1.54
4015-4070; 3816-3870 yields 1.72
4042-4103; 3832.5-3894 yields 1.59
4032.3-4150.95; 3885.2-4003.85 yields 1.48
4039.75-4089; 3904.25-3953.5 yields 1.63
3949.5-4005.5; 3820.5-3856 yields 1.39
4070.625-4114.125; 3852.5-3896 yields 1.57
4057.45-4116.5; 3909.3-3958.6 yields 1.64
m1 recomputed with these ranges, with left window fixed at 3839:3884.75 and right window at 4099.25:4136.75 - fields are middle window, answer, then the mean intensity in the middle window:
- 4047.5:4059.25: -0.08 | 6.72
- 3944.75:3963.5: 0.07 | 4.93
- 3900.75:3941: 0.23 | 3.94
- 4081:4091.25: -0.12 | 7.31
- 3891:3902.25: -0.12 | 5.22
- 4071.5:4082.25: -0.02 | 6.57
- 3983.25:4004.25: -0.15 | 6.5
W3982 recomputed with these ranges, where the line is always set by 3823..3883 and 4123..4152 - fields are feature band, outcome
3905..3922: -2.1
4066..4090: -1.4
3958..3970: 4.9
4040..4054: -1.1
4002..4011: -1.9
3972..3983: 0.4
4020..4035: -2.3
